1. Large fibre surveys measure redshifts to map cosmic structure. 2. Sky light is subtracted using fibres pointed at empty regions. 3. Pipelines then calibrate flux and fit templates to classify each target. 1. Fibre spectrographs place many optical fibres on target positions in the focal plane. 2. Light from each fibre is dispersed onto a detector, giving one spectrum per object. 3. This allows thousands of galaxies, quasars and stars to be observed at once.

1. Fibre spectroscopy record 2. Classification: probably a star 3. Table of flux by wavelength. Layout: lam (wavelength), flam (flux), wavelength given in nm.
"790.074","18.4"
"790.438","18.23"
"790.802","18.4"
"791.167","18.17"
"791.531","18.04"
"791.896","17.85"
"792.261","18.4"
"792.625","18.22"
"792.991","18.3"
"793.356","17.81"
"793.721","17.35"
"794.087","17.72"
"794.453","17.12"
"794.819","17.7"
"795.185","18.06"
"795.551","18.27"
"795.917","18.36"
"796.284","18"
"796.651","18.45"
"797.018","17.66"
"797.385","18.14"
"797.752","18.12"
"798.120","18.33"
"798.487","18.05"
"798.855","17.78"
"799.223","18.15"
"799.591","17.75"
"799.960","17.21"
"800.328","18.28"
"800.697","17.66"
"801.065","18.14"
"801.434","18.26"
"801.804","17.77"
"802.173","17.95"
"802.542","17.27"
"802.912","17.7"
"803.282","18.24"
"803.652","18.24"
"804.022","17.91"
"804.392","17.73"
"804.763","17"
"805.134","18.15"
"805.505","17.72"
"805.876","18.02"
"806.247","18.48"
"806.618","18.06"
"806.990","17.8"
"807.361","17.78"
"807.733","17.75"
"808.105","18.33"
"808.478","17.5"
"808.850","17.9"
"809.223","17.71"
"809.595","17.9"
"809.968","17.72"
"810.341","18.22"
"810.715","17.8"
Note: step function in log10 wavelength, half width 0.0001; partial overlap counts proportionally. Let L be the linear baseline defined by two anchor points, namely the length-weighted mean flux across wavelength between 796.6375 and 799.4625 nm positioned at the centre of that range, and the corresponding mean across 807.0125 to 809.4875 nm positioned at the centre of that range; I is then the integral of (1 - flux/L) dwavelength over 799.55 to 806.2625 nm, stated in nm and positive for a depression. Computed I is 0.04 nm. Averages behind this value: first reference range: 18.1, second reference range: 17.8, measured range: 17.9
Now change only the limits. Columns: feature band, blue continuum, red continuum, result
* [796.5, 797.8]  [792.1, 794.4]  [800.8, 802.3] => -0.01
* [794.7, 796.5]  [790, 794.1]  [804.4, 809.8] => -0.01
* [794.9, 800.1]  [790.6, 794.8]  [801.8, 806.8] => -0.03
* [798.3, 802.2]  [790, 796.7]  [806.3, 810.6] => 0.01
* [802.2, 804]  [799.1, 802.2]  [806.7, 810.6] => 0.00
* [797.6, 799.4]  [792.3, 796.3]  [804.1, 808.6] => -0.02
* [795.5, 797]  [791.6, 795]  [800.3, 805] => -0.03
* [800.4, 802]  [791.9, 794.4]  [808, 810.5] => -0.01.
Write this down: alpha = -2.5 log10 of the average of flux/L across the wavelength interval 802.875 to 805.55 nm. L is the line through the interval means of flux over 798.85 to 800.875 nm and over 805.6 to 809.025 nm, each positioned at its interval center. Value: 0.00 mag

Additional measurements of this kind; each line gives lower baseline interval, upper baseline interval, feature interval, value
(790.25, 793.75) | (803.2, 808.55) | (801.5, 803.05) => 0.02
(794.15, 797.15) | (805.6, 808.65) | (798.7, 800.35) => 0.01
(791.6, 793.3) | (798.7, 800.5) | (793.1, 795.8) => 0.02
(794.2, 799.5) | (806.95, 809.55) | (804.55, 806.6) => 0.00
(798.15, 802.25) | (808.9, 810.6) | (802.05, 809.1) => 0.00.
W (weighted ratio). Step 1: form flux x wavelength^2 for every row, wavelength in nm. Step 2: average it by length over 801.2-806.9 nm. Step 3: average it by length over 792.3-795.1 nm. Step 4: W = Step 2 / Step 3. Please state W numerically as 1.03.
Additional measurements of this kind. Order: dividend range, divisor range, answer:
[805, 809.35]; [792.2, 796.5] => 1.03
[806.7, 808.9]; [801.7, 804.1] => 1.01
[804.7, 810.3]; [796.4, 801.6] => 1.01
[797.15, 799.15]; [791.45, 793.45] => 1.01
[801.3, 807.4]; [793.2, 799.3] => 1.02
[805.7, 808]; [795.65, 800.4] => 1.02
